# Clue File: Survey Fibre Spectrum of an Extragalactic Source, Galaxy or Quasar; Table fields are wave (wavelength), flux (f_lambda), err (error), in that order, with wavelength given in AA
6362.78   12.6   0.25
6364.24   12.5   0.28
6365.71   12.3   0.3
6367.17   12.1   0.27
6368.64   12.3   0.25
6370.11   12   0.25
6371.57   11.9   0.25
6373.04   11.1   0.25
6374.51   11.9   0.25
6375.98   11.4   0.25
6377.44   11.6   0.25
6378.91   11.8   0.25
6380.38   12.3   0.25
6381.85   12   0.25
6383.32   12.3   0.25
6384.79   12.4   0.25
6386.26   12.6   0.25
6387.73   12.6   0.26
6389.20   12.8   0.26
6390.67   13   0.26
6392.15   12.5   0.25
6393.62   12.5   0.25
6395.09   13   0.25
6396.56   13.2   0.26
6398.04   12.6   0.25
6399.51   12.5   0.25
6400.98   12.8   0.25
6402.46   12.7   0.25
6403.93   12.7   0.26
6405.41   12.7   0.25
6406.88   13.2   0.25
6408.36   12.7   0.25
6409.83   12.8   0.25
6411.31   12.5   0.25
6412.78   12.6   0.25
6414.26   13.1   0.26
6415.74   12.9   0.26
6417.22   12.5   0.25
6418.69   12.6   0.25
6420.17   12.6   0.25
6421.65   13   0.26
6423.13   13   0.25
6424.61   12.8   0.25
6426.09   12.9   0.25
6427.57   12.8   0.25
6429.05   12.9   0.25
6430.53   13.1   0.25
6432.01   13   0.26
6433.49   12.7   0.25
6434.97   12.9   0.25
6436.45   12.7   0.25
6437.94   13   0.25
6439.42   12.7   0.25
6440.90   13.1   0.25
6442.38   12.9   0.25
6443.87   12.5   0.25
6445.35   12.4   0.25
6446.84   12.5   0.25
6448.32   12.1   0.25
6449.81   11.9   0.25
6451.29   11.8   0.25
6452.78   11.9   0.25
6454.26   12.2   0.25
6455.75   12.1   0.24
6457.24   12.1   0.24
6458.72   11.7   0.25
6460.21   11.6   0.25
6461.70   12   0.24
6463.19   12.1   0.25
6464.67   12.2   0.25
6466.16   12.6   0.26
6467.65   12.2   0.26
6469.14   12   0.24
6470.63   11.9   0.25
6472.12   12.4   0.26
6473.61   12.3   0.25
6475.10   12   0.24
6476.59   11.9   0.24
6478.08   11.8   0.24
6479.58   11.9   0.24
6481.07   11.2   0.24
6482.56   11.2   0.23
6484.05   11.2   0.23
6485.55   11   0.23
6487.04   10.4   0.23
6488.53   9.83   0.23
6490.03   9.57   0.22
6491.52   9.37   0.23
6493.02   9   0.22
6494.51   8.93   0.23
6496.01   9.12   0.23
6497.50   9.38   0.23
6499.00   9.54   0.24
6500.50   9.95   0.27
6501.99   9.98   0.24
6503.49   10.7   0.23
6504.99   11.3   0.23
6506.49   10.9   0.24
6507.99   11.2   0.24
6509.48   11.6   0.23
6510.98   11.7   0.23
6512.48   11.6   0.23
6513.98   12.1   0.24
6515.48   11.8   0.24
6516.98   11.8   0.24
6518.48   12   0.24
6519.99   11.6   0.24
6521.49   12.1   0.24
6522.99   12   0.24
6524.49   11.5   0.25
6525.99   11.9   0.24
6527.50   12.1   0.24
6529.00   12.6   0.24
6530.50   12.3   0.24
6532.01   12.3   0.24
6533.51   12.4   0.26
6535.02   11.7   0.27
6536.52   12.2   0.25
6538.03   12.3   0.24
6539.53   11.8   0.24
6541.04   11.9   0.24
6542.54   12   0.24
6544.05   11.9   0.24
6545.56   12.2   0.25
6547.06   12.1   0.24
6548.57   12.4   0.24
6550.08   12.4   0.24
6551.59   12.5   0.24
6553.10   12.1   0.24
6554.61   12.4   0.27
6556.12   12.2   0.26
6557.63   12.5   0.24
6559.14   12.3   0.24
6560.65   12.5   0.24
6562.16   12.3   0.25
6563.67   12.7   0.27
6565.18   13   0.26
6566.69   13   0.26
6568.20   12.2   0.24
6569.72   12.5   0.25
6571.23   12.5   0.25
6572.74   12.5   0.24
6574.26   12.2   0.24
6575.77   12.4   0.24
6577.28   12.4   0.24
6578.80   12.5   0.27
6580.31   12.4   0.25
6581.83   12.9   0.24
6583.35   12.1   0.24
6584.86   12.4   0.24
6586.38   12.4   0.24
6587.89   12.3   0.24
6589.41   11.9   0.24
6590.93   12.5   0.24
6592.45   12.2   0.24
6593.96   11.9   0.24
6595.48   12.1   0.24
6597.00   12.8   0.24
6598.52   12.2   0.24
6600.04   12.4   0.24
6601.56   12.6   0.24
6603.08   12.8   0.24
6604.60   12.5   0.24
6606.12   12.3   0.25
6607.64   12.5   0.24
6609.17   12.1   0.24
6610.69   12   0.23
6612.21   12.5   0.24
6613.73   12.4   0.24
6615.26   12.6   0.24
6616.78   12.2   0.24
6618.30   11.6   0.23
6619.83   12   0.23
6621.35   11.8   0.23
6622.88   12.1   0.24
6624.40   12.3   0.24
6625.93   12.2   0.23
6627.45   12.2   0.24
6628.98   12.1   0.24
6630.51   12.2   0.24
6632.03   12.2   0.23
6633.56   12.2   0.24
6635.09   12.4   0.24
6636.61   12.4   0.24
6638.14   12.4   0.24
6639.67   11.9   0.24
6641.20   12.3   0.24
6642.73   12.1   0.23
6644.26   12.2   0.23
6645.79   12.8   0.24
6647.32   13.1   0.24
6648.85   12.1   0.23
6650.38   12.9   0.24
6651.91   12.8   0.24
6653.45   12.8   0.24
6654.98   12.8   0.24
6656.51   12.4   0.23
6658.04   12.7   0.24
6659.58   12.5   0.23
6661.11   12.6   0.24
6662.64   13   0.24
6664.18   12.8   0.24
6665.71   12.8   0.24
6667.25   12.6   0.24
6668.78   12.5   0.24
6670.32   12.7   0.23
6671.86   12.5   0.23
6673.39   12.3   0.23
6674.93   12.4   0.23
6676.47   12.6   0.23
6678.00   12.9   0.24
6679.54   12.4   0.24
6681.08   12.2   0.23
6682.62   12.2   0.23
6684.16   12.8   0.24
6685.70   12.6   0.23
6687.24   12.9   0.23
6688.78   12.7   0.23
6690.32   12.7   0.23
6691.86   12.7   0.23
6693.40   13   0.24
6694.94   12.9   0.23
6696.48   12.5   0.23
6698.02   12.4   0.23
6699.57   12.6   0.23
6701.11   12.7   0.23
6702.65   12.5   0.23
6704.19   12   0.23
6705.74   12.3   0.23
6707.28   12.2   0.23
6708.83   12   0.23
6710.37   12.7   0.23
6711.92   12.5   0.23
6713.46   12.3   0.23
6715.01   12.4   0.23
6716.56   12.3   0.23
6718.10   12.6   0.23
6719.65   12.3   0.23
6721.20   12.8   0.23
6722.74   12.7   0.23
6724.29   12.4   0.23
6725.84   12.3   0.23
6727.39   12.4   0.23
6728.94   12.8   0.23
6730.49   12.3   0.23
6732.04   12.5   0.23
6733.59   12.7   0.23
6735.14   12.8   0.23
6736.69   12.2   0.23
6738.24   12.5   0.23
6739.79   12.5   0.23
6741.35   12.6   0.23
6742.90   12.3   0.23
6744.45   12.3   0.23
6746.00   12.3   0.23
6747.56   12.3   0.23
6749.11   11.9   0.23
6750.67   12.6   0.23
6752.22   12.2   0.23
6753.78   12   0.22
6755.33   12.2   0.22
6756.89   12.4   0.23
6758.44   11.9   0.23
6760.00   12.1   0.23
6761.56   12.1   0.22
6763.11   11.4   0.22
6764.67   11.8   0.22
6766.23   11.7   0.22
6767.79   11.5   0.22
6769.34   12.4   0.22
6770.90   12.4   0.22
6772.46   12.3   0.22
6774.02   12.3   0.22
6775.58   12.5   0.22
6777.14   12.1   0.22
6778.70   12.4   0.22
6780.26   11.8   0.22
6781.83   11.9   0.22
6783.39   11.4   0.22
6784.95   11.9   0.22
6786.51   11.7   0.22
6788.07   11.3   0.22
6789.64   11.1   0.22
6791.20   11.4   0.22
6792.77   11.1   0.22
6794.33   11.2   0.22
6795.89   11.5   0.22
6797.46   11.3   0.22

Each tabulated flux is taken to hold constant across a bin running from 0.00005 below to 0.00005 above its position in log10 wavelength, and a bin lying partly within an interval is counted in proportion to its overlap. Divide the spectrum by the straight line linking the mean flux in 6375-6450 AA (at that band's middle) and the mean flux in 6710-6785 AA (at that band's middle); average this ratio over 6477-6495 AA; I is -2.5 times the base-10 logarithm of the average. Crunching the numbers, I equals 0.194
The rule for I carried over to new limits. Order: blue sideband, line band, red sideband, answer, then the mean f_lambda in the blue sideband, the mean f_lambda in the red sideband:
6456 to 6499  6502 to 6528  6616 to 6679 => -0.01 mag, 11.2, 12.4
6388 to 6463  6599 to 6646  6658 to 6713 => 0.03 mag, 12.6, 12.6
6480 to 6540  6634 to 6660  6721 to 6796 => -0.07 mag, 11.1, 12.1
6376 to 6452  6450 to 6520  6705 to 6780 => 0.12 mag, 12.6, 12.3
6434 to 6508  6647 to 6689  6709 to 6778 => -0.05 mag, 11.5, 12.3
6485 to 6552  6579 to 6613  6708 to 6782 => -0.06 mag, 11.3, 12.3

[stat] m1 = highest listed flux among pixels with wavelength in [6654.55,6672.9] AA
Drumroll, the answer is 13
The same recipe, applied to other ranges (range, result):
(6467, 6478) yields 12.4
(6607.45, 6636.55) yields 12.6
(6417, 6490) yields 13.1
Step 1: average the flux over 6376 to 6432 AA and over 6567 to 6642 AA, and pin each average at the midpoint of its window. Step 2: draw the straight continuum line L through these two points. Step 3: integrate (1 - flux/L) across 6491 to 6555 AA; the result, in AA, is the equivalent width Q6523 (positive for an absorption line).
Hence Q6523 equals 5.04 AA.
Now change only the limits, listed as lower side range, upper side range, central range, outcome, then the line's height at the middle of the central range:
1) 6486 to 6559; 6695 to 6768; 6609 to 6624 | -0.4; 11.8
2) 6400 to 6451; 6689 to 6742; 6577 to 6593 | 0.3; 12.6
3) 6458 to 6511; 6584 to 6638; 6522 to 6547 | -1.2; 11.5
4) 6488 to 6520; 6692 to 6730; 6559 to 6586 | -3.1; 11.2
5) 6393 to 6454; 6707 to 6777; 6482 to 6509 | 5.3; 12.6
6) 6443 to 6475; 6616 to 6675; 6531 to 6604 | -0.3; 12.3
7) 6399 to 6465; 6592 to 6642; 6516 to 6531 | 0.5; 12.4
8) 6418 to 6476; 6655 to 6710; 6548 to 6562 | 0.1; 12.5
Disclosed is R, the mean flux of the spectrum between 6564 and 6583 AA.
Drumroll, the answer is 12.5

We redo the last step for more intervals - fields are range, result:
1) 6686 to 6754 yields 12.5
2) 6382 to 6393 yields 12.6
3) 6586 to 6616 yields 12.3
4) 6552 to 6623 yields 12.4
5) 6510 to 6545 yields 12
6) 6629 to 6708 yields 12.5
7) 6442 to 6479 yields 12.1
